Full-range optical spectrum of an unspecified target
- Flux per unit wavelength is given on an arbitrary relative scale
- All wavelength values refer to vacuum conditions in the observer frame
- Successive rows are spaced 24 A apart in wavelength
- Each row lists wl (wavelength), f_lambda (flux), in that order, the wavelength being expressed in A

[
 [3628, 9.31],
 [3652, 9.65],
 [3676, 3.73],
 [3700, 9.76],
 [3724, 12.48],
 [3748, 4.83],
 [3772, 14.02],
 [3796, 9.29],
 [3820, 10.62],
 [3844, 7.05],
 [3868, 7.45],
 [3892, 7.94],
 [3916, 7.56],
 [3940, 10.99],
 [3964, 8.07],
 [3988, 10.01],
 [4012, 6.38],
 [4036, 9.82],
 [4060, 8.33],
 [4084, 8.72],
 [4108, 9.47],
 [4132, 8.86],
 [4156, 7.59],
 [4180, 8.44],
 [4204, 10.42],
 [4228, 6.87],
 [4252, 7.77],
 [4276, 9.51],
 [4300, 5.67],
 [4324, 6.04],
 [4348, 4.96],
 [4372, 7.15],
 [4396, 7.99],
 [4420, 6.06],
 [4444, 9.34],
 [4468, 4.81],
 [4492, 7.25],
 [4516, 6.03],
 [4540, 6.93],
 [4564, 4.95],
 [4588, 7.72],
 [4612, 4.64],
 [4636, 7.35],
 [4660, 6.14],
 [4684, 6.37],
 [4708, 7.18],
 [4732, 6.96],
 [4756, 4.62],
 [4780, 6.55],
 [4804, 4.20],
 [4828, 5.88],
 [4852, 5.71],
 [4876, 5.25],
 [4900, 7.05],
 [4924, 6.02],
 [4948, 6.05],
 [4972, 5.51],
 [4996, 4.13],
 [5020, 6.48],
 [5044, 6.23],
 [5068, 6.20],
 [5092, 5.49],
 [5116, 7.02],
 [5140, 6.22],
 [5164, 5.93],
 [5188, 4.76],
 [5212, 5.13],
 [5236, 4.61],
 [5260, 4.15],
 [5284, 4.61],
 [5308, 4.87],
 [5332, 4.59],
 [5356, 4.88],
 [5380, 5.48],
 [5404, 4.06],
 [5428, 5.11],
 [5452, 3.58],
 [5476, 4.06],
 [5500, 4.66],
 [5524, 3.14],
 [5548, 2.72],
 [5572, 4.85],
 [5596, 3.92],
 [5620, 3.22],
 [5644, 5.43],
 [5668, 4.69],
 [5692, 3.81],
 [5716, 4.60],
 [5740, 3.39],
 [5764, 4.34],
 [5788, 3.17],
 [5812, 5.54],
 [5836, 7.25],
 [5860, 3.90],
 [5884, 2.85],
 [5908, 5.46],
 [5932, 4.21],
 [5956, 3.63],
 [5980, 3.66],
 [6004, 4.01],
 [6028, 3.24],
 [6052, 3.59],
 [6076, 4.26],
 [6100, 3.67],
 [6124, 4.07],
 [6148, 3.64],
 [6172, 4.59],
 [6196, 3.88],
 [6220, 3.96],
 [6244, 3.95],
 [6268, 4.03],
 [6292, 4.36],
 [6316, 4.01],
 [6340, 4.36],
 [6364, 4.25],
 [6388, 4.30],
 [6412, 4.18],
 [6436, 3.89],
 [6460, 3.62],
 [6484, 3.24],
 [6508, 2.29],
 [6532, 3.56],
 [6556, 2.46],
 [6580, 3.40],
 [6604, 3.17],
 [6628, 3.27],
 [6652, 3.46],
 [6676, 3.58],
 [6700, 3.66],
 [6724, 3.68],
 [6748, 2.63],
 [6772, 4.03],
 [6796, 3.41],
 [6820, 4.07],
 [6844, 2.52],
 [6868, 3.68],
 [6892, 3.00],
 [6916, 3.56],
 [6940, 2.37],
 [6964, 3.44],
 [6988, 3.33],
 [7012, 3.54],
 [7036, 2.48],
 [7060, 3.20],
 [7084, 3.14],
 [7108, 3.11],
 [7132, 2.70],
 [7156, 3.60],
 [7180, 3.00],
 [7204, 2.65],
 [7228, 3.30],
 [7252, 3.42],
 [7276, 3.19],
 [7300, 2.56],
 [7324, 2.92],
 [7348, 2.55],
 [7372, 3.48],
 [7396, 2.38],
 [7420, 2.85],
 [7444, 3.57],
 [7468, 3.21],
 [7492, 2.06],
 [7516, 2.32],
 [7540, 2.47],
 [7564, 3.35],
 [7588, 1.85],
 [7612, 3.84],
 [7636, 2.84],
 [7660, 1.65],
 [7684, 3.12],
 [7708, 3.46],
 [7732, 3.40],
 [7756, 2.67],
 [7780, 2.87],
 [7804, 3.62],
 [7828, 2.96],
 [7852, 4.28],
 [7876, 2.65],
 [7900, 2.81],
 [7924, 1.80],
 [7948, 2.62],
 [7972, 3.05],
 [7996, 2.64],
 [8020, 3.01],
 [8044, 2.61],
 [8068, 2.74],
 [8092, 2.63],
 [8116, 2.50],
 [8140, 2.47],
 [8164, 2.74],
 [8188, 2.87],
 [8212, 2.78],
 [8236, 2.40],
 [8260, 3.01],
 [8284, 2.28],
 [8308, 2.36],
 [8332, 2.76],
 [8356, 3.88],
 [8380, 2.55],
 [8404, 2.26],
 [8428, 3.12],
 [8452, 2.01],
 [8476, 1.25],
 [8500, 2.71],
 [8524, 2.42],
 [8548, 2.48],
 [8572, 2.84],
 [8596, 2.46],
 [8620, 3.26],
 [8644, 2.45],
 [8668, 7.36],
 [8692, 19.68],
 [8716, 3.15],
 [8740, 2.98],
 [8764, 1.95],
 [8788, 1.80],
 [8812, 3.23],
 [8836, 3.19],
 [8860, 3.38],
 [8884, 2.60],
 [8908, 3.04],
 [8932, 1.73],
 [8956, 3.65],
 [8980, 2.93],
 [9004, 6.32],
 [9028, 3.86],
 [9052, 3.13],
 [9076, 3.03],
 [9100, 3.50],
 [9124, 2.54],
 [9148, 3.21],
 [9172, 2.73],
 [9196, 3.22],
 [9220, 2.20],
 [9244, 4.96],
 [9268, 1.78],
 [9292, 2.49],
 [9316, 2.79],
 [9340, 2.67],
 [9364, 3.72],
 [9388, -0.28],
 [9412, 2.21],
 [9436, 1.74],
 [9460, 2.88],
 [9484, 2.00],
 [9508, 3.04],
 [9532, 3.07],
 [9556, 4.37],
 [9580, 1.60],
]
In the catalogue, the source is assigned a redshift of 1.329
